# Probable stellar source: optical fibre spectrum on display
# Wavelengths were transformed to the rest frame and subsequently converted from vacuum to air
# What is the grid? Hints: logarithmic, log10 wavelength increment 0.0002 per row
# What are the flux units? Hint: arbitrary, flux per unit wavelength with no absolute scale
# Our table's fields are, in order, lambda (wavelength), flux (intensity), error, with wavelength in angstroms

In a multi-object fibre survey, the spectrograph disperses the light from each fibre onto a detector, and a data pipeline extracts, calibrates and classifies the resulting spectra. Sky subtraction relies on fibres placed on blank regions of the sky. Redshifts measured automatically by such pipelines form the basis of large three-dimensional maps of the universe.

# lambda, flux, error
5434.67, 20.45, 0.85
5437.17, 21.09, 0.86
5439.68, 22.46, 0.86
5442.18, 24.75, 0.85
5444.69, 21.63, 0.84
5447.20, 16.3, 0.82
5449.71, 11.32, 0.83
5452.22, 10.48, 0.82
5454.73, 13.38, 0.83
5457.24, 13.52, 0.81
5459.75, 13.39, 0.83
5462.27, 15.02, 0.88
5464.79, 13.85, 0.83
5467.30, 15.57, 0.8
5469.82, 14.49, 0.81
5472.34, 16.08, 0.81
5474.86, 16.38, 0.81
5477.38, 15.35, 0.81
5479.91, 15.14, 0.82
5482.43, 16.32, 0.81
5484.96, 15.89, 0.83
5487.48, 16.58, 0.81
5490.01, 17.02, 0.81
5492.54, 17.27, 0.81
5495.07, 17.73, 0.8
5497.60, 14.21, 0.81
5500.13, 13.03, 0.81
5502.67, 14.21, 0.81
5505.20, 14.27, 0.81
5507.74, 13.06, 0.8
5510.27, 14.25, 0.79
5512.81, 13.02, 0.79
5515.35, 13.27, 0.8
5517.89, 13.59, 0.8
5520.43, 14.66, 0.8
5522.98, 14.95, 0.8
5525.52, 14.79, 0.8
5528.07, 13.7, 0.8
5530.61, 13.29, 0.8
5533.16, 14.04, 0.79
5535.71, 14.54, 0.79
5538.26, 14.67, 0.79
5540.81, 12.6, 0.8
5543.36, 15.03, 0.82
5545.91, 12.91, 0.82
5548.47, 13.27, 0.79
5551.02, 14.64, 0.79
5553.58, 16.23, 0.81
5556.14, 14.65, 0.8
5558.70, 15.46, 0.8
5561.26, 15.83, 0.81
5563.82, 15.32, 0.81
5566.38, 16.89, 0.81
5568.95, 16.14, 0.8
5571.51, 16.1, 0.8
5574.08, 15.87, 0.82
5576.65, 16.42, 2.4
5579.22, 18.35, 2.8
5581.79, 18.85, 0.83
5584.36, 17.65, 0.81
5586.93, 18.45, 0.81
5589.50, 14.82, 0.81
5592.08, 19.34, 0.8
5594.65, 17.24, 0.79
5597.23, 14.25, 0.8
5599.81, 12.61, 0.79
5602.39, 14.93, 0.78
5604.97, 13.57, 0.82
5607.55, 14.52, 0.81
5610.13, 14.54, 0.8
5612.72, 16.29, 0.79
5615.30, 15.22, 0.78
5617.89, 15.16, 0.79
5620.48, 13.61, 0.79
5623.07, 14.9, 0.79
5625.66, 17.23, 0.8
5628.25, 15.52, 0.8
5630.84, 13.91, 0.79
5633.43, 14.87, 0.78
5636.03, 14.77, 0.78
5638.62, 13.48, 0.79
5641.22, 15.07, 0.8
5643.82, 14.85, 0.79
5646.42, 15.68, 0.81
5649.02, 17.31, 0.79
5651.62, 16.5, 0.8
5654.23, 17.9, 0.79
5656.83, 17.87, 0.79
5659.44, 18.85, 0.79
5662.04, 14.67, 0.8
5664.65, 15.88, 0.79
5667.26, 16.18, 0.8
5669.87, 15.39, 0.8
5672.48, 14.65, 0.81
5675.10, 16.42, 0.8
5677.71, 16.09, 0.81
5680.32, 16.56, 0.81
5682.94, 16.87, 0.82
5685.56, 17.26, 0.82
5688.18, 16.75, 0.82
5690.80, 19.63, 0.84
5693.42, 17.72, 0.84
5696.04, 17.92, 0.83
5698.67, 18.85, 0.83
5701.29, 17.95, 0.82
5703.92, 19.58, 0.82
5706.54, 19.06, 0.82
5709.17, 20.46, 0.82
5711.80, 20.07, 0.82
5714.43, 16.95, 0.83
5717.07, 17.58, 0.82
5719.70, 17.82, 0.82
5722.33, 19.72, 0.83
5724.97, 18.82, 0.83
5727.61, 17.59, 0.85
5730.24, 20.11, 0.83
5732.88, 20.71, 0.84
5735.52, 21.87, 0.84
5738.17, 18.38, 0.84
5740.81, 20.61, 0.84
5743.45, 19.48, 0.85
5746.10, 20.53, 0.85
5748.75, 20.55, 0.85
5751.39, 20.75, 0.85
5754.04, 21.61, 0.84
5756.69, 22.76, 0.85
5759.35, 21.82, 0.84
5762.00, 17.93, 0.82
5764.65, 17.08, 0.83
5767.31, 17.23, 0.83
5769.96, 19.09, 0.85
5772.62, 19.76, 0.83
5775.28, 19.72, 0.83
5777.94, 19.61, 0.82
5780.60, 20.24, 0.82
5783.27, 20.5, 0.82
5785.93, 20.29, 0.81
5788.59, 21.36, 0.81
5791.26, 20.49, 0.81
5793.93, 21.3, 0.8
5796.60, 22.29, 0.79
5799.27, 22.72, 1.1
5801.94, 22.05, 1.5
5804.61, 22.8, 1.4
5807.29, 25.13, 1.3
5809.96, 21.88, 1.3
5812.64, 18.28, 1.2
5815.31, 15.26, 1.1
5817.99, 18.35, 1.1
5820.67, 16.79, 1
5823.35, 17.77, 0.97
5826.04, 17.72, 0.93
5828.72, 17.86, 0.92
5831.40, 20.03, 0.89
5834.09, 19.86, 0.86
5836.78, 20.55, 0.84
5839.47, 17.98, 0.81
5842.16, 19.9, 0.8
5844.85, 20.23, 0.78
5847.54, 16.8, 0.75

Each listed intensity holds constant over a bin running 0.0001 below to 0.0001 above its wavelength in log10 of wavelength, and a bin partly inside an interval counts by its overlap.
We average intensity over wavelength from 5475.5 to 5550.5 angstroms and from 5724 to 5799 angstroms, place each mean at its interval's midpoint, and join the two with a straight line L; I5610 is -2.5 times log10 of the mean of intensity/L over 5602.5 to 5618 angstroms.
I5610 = 0.130 mag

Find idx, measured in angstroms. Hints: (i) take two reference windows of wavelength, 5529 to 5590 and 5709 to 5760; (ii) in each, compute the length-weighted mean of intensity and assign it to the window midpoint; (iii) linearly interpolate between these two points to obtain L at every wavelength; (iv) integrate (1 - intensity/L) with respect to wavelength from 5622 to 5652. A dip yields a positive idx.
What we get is 3.7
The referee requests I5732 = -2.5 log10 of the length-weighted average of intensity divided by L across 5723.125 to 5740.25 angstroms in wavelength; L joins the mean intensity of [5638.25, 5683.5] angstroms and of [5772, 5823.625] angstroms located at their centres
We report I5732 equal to -0.07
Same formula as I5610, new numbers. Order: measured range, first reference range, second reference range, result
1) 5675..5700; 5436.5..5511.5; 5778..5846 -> 0.061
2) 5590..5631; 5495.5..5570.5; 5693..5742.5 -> 0.079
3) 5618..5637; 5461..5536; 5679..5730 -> 0.138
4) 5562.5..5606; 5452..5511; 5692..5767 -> 0.032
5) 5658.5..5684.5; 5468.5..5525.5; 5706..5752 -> 0.142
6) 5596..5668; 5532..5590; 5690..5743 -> 0.123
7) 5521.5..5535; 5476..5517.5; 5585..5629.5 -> 0.071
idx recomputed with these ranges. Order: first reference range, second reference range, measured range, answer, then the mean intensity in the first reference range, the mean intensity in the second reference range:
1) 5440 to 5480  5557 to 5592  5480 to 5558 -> 7.5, 15.6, 16.7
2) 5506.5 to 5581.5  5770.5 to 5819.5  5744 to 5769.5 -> -0.3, 14.8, 20.6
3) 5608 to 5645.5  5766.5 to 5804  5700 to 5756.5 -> -3.2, 15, 20.6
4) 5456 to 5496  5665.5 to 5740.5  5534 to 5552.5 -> 2.7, 15.6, 18.1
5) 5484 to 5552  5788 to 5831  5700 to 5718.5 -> -0.7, 14.5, 20.1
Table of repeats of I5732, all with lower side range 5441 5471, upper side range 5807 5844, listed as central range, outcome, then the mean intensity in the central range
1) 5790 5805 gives -0.173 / 21.9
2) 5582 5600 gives -0.007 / 16.7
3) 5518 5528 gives 0.102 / 14.5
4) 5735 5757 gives -0.137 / 20.6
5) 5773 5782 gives -0.078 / 19.8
